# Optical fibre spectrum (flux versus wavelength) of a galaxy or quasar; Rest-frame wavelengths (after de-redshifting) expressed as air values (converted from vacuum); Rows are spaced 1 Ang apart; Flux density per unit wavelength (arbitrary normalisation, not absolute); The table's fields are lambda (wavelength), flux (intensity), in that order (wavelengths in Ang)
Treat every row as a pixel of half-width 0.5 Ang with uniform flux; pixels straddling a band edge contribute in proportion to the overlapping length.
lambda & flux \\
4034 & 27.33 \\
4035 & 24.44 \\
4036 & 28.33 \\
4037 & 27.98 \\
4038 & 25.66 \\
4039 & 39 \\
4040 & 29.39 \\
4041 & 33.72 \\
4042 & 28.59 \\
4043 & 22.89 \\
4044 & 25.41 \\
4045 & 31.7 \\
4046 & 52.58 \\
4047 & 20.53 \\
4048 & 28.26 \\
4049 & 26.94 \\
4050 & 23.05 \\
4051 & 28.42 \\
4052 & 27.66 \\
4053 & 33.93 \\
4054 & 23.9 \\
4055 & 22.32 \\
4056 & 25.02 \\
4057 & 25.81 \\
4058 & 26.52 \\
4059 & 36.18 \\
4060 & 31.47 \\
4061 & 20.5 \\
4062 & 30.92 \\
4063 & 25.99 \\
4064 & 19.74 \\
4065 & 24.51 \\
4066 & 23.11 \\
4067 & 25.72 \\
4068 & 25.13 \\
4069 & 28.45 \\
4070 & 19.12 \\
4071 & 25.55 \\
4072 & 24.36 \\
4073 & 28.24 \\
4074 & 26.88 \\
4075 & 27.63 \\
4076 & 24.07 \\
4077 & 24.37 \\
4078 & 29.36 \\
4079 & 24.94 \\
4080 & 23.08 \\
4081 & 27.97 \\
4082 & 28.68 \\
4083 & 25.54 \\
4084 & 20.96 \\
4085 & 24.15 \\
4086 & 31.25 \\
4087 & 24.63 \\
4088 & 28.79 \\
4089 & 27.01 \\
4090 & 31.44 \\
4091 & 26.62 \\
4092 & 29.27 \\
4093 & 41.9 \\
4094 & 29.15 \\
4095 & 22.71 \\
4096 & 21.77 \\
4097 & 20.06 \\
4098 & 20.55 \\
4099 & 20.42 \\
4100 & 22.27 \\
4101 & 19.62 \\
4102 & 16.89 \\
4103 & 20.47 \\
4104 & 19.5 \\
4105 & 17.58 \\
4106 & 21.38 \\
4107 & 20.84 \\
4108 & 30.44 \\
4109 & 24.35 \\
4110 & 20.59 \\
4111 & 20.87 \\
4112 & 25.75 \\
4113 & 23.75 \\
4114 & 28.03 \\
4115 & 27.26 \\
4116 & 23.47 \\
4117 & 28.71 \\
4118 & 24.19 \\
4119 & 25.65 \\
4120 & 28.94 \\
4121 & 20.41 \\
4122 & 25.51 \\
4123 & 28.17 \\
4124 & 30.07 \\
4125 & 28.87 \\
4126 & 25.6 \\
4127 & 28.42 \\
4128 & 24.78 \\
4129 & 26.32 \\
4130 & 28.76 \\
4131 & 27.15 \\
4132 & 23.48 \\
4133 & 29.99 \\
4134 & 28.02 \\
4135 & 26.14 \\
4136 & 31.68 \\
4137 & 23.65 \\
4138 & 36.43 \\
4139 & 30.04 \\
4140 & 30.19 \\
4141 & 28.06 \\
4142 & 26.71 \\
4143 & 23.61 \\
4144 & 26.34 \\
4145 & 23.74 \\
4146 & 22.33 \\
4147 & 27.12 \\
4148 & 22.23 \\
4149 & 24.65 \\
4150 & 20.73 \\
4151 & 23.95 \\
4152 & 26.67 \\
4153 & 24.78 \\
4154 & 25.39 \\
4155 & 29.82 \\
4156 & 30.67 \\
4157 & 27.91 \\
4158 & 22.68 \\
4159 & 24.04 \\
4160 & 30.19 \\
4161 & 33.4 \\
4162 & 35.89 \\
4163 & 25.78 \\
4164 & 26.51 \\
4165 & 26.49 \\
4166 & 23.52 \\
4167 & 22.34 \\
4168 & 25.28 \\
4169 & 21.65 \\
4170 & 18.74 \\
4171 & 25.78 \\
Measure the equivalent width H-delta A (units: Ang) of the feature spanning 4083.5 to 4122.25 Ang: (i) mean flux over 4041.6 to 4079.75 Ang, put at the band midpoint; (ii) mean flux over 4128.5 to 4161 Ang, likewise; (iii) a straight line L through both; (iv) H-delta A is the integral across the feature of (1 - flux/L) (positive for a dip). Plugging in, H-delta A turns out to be 3.3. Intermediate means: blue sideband 26.8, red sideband 26.8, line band 24.5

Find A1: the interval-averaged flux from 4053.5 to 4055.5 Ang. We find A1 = 23.1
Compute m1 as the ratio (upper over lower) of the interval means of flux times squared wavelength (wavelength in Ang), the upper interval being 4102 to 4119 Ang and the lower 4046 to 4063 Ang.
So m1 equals 0.87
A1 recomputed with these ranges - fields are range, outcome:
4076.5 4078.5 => 26.9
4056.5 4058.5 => 26.2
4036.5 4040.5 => 30.5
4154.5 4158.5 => 27.8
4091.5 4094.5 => 33.4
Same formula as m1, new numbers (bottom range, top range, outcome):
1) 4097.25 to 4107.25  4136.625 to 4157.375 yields 1.36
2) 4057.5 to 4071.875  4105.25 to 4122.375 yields 0.97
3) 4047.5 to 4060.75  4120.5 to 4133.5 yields 1.01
